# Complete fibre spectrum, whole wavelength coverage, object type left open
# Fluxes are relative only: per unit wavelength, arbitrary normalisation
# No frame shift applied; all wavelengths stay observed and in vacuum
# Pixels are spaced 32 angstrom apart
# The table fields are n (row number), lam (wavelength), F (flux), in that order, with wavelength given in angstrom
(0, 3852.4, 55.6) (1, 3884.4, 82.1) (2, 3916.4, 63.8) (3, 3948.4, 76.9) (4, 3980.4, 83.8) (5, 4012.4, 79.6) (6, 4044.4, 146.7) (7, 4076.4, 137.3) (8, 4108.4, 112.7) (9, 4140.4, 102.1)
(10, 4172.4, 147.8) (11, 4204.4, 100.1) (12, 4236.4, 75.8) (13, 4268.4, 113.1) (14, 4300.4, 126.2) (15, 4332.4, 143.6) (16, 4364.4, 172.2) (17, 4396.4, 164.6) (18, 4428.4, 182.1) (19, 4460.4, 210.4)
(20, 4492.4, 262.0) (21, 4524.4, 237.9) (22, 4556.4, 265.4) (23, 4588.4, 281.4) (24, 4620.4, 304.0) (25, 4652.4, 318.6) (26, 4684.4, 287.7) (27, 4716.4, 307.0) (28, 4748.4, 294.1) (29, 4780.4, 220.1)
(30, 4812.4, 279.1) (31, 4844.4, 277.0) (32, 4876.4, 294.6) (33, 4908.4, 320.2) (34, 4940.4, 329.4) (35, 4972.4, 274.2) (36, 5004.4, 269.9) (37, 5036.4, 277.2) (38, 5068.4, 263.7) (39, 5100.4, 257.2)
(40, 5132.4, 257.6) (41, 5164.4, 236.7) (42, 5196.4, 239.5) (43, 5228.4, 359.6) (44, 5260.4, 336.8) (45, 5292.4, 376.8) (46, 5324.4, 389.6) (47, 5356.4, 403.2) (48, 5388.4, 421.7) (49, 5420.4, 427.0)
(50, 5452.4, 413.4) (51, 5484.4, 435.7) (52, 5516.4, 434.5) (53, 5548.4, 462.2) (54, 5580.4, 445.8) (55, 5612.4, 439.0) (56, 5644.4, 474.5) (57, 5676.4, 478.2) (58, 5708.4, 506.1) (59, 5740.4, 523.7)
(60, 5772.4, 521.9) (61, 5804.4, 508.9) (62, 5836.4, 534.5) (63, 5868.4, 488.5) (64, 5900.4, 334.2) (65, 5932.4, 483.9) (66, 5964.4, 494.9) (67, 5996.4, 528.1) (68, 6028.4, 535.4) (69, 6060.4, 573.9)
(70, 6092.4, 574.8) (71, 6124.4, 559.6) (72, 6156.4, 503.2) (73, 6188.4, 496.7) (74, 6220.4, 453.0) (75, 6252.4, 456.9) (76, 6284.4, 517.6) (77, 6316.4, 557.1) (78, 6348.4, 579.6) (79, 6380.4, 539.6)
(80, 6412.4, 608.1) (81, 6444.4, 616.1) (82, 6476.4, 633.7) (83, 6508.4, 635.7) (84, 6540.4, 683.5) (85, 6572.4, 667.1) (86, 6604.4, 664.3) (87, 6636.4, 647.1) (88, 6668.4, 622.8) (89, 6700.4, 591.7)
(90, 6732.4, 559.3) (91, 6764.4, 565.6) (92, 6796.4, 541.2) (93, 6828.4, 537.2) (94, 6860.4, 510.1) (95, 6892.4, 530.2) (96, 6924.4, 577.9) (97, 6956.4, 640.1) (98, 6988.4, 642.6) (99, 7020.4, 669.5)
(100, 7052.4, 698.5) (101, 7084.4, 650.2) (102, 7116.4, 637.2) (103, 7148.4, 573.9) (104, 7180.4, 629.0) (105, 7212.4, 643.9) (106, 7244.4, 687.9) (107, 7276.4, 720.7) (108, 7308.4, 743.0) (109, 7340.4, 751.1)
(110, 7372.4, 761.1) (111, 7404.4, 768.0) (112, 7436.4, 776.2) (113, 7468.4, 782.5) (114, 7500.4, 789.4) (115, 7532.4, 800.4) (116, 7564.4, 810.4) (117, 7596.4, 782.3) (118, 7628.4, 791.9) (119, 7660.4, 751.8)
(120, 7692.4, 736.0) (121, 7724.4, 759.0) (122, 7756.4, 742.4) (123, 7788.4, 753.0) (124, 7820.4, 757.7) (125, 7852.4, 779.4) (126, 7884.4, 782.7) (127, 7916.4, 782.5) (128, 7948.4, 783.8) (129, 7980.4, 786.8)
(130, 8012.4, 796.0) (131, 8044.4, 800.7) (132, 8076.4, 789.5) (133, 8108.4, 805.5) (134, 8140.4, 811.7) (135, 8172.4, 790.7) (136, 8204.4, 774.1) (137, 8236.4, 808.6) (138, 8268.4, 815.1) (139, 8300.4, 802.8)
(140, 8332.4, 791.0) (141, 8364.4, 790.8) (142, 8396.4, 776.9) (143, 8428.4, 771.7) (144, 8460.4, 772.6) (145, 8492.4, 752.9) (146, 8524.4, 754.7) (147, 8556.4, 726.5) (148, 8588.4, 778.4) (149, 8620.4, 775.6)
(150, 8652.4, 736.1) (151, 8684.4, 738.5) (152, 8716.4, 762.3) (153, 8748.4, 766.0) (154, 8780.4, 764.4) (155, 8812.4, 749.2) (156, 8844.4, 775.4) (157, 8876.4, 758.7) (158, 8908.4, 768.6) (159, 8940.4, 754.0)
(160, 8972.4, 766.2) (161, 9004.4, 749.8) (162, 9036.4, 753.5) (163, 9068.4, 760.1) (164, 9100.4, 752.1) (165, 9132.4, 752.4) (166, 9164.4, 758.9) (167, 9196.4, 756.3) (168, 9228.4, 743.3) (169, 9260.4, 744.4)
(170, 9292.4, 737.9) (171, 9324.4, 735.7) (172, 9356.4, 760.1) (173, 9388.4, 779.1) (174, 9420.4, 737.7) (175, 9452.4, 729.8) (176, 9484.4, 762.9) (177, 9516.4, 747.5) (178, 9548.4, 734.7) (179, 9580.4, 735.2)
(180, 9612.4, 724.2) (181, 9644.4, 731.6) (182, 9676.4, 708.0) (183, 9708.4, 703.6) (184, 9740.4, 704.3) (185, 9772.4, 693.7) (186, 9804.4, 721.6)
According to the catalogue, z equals 0.00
